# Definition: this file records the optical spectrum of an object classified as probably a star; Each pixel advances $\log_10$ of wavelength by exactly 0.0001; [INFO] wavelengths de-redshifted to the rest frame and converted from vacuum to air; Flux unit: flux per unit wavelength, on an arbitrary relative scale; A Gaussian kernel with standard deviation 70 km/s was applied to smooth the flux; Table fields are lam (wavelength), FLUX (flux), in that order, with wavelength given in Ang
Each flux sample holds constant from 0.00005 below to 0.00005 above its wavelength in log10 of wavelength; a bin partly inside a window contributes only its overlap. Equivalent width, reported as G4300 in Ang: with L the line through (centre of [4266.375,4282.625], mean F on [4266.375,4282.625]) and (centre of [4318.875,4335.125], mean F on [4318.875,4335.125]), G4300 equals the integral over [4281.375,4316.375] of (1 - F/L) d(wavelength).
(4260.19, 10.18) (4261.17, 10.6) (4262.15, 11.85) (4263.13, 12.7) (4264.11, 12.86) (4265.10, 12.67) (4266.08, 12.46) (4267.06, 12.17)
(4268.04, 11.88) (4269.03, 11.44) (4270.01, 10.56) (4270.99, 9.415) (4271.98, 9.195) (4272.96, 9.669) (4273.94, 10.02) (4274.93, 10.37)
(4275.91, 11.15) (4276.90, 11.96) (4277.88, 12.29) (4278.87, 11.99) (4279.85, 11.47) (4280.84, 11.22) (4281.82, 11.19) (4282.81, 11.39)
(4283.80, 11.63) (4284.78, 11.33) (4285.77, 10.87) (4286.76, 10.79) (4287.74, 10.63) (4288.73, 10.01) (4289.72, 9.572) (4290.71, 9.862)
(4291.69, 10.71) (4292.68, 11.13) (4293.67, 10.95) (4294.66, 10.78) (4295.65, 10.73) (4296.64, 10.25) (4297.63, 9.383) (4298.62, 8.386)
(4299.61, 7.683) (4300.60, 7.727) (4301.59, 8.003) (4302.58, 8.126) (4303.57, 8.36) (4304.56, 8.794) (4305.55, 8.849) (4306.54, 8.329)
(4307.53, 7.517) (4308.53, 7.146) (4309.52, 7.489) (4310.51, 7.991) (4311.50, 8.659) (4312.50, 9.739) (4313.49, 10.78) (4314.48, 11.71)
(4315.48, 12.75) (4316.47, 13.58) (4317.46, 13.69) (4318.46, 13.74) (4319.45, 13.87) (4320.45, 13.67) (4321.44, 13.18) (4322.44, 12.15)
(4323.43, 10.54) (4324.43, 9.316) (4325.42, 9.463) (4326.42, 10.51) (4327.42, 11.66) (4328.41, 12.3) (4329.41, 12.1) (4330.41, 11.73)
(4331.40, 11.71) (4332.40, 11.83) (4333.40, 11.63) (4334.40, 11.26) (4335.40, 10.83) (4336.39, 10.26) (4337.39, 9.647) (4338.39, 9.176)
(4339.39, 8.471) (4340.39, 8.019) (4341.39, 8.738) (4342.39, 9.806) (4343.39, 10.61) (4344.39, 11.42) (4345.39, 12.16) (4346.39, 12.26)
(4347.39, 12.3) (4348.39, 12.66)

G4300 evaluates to 4.9 Ang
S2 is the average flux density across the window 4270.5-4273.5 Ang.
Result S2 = 9.45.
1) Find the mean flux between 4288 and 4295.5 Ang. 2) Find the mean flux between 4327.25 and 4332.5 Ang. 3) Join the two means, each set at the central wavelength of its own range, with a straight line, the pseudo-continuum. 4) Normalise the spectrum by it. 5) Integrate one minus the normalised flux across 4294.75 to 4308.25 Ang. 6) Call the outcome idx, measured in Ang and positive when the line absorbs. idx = 2.7 Ang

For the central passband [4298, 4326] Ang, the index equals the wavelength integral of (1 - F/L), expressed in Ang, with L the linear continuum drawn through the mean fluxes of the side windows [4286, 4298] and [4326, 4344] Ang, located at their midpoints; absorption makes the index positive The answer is 1.2 Ang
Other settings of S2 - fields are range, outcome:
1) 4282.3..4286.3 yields 11.3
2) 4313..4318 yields 12.5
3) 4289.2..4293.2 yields 10.3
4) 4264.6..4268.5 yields 12.3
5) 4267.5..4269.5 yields 11.6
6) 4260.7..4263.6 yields 11.7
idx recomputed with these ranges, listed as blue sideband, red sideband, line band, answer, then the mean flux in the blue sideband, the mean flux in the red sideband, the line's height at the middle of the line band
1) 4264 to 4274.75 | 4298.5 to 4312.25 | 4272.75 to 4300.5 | -2.79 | 11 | 8.1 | 9.63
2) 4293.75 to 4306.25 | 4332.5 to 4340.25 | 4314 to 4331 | -4.23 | 8.98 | 10.2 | 9.71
